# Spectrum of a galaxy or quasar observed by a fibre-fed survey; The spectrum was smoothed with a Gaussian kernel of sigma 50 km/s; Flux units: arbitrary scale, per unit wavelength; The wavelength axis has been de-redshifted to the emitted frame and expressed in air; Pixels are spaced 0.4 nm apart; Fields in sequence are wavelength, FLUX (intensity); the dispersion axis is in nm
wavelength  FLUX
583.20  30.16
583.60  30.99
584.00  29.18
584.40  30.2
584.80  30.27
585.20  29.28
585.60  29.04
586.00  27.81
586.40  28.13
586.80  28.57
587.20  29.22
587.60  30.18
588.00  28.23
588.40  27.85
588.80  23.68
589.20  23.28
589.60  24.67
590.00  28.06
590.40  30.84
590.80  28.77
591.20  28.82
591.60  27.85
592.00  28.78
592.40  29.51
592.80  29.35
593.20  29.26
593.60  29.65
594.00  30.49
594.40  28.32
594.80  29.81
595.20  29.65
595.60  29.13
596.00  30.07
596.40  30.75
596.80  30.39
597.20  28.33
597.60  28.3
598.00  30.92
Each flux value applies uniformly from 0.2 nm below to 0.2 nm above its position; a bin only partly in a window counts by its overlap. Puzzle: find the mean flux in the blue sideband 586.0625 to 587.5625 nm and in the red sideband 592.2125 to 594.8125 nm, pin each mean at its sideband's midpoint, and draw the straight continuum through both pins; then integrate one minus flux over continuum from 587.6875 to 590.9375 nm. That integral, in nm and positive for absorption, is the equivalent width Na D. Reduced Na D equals 0.22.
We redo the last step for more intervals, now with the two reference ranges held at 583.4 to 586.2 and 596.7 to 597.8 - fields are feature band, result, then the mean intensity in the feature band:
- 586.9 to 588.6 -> 0.031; 28.9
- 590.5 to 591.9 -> 0.025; 28.7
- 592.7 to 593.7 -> -0.011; 29.4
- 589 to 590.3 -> 0.156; 25.8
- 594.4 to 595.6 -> -0.016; 29.4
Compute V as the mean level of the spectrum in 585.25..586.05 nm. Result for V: 28.7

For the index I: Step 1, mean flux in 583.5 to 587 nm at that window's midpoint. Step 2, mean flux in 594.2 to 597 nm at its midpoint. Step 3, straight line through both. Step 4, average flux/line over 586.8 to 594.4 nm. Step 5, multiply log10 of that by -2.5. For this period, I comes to 0.05 mag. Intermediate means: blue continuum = 29.2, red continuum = 29.7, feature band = 28.3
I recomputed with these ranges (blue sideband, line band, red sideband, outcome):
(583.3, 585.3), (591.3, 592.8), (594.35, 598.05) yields 0.03 mag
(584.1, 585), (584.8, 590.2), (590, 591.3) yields 0.08 mag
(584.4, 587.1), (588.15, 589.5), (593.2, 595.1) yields 0.17 mag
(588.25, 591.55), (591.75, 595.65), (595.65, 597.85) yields -0.04 mag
